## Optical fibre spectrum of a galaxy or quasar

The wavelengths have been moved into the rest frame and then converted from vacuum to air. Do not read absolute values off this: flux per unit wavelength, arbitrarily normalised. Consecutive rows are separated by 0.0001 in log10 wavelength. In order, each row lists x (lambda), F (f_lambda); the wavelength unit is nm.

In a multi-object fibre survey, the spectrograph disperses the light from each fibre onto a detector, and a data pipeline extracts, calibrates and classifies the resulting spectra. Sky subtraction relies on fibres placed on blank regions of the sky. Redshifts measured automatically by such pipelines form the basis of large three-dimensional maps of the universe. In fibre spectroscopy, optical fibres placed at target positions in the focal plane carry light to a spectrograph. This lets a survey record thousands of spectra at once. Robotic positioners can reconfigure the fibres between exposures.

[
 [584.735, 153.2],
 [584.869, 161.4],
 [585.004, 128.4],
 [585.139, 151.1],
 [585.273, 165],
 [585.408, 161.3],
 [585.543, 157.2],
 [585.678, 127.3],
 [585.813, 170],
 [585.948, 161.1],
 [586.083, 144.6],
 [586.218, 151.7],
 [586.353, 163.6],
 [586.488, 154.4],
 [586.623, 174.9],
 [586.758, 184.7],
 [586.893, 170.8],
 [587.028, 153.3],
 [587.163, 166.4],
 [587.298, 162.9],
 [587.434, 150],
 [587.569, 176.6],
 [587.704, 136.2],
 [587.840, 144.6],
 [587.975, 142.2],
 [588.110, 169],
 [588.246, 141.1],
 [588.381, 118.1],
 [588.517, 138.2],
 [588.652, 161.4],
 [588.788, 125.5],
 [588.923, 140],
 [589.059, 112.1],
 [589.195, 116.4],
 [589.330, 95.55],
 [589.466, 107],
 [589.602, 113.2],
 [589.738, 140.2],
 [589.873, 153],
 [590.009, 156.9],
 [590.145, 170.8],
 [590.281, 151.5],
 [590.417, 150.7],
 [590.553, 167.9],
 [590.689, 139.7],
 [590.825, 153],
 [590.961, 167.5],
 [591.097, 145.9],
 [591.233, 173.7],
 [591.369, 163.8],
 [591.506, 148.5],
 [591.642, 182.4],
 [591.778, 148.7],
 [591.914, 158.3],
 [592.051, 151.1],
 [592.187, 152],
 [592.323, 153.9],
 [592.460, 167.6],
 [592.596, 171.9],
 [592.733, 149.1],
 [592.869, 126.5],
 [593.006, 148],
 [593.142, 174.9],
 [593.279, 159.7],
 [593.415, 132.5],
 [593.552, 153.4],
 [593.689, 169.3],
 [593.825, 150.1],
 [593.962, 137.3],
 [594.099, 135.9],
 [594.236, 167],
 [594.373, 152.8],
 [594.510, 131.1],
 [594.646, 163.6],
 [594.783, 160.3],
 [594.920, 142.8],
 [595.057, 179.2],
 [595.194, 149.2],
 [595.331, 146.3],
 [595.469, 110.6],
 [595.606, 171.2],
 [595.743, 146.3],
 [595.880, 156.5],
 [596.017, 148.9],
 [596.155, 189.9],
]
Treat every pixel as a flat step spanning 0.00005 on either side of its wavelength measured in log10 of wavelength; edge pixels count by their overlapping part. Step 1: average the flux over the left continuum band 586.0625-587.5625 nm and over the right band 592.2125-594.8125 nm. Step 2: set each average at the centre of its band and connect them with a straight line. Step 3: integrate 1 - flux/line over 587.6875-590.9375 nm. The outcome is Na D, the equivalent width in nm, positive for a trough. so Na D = 0.392 nm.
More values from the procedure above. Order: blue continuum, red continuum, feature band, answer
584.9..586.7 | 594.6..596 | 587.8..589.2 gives 0.148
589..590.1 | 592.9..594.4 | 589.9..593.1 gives -0.438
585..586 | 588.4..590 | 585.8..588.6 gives -0.264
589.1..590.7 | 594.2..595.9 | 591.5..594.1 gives -0.151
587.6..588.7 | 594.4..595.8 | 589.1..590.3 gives 0.109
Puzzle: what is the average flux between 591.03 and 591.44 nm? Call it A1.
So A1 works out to 161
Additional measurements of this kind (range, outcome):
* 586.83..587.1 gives 162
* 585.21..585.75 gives 153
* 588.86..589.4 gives 116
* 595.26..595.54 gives 129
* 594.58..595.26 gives 159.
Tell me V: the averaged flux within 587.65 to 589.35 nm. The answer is 135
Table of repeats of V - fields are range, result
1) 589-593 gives 148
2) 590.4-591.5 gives 158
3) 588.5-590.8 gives 138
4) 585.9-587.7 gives 162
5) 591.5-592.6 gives 159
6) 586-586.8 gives 162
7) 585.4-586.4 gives 154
